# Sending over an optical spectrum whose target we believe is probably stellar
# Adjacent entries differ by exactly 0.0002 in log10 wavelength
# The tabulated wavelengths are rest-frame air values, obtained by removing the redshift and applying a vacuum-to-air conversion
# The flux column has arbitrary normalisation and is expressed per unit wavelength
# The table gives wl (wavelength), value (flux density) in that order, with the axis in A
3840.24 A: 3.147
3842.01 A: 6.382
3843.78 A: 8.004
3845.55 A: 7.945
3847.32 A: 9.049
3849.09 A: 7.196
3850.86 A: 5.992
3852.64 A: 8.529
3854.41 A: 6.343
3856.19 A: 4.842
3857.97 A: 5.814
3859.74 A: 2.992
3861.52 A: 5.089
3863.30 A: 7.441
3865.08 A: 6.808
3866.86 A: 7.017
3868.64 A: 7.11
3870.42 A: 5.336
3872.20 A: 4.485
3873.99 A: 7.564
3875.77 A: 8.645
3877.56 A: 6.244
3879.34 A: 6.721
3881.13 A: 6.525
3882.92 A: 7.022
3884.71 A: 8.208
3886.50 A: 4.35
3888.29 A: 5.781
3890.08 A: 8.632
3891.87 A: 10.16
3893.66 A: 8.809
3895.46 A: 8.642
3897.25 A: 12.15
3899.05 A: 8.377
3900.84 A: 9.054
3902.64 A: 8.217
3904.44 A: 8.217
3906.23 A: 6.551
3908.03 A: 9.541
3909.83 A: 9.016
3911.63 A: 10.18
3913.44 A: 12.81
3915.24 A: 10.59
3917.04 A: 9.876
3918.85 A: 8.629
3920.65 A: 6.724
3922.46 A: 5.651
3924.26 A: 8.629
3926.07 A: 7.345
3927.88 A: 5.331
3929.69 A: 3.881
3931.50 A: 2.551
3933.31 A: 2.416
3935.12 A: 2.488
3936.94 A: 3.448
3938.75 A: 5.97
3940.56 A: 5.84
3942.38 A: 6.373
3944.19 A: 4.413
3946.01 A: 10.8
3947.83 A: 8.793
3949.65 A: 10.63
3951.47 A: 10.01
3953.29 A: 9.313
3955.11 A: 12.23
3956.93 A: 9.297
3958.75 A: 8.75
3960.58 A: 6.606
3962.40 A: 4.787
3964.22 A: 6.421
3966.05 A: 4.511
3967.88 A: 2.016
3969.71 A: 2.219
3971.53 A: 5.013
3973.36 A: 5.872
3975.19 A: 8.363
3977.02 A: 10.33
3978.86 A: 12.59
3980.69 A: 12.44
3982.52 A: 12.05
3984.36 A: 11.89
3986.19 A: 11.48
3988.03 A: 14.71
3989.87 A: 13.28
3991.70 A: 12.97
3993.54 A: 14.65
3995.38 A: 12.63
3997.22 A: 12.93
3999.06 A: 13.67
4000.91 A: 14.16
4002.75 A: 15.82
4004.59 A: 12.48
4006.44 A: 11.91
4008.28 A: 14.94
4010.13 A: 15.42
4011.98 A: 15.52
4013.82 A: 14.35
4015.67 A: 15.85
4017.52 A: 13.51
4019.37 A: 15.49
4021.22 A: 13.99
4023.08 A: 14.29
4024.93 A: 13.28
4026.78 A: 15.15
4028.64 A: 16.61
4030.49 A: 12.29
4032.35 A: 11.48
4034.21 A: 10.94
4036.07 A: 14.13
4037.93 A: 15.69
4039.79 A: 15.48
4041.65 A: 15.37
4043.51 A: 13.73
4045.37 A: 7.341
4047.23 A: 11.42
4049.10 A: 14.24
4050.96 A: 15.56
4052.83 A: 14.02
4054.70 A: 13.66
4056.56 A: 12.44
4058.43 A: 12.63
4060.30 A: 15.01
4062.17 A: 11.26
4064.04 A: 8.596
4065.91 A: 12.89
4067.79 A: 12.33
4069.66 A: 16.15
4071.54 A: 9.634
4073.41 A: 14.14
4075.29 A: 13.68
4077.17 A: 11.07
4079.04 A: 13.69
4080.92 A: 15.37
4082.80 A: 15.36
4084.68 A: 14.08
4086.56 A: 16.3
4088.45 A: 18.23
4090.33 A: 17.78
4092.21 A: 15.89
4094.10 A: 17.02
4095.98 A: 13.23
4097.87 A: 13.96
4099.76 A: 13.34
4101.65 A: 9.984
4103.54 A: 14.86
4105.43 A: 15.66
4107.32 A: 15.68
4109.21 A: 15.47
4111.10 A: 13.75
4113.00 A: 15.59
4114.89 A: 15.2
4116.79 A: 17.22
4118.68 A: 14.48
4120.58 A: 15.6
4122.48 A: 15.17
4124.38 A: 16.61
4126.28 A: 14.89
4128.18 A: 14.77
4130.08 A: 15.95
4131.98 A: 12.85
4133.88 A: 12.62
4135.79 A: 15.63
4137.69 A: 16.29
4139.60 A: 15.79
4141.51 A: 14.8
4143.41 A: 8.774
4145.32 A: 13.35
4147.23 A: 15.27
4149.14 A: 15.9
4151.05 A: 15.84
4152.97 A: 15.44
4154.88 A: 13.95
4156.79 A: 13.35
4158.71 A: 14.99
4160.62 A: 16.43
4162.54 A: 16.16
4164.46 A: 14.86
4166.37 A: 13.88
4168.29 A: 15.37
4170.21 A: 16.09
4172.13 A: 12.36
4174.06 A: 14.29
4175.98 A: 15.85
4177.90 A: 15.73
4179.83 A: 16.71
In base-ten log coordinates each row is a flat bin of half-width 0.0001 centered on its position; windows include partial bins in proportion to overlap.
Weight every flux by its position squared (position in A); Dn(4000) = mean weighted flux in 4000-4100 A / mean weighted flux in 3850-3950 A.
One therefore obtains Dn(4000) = 2.11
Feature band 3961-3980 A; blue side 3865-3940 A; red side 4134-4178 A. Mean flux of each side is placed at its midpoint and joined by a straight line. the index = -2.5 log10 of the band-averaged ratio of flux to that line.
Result 0.43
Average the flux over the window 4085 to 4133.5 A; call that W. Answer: 15.1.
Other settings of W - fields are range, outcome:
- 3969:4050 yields 12.8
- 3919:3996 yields 7.99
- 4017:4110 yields 13.9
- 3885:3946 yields 7.35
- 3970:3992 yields 10.6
